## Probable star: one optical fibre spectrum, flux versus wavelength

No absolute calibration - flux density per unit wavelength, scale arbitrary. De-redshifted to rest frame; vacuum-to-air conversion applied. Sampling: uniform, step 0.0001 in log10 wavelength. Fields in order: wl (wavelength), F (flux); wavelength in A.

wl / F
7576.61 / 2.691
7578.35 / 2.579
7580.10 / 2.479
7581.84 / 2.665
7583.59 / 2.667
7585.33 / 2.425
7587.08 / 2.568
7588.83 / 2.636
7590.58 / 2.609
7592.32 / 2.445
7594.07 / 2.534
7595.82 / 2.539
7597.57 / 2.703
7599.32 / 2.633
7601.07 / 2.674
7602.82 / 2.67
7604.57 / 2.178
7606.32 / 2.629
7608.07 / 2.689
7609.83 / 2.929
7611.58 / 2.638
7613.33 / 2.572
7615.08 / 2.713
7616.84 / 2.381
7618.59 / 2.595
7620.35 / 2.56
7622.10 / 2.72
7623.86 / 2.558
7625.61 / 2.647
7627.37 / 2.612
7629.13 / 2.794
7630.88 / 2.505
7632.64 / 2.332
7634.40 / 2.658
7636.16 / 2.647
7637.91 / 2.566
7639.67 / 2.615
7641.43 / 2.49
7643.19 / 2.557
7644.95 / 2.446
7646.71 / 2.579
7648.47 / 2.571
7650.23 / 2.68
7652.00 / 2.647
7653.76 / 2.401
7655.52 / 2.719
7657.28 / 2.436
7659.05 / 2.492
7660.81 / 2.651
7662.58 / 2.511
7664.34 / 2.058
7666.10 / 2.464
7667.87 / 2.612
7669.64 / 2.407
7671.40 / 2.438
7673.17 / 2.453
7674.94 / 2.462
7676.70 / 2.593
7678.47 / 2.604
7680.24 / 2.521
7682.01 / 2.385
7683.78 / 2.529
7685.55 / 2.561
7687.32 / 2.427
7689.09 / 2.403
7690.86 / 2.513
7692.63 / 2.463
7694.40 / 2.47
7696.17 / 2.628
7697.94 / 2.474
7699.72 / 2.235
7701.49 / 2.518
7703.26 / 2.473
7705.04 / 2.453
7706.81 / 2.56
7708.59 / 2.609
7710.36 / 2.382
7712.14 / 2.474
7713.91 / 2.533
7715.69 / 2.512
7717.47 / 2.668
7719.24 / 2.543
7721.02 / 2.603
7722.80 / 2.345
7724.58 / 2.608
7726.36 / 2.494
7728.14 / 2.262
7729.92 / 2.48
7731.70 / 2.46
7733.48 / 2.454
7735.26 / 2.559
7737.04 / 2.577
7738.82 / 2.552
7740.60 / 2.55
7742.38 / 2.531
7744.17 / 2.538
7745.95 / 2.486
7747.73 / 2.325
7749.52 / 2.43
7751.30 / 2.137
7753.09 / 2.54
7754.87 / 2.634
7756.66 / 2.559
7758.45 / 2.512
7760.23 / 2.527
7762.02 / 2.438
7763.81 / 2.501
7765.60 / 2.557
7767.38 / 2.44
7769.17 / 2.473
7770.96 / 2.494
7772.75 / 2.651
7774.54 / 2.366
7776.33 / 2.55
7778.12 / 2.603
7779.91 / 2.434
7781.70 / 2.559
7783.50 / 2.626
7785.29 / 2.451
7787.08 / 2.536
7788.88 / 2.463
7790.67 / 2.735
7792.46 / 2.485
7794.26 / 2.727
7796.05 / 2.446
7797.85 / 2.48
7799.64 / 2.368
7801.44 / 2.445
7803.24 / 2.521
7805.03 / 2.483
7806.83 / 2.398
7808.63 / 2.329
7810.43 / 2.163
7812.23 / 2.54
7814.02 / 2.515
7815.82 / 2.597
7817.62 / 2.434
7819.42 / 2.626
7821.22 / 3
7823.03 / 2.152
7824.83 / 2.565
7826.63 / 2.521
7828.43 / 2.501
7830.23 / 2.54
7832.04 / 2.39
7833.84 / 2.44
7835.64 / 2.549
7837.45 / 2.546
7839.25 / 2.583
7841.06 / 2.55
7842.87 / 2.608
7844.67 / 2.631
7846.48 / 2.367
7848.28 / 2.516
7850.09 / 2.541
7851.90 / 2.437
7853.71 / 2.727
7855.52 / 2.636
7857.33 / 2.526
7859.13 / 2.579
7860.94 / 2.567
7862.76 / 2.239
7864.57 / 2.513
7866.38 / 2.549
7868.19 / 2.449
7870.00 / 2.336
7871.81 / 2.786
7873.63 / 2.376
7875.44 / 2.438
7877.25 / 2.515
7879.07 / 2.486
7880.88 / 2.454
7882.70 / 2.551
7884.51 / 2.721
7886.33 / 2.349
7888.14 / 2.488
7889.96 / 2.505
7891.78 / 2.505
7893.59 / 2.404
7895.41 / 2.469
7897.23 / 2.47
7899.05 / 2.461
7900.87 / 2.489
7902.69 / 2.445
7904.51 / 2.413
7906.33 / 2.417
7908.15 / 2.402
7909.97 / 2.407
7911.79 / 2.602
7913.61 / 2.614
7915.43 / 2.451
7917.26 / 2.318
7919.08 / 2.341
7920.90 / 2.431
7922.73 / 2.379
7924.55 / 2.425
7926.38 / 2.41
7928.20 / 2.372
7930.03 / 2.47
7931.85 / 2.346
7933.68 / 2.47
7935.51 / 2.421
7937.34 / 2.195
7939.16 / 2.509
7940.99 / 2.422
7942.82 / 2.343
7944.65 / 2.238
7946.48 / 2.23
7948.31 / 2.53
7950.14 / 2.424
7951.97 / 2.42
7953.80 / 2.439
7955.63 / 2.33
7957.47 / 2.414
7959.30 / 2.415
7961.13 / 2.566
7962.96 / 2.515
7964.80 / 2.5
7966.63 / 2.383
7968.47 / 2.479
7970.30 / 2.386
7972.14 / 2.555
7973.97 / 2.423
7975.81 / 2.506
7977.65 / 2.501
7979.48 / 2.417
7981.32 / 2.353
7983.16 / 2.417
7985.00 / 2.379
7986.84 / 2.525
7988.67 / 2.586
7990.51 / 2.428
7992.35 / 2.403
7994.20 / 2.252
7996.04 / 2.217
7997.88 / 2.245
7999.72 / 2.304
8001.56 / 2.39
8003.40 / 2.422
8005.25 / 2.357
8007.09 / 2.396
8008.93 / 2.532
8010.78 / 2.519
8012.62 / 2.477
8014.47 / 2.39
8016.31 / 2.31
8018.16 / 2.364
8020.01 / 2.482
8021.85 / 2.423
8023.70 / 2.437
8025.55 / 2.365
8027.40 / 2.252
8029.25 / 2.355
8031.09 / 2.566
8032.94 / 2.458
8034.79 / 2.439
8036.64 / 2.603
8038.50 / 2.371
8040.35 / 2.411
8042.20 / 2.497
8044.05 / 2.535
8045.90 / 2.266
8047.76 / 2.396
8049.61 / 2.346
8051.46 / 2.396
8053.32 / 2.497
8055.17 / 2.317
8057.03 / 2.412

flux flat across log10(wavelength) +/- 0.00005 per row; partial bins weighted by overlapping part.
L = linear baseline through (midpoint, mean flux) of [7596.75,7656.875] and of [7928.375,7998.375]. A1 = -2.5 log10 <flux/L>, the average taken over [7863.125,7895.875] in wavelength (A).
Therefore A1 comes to -0.01 mag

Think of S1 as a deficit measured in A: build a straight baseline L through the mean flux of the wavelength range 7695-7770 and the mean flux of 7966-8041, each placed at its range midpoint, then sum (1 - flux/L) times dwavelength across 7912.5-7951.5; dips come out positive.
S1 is 0.6 A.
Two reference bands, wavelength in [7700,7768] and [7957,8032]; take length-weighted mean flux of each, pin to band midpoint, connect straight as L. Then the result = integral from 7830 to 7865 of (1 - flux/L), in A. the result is -0.9 A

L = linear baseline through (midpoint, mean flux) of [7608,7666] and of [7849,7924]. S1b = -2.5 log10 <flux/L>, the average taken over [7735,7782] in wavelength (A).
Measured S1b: 0.01 mag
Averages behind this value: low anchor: 2.57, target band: 2.5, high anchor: 2.48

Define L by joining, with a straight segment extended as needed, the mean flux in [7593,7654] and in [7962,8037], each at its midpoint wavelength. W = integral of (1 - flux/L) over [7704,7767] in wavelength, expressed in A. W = 1.10 A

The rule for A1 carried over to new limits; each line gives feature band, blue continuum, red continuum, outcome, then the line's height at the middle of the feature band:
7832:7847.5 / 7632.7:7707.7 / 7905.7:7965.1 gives -0.03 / 2.45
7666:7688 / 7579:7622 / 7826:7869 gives 0.03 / 2.57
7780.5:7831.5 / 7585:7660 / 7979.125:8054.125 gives 0.00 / 2.5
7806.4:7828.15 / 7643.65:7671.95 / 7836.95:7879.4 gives 0.01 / 2.52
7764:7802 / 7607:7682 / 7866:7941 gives -0.01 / 2.5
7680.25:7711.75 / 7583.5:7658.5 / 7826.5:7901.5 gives 0.04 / 2.56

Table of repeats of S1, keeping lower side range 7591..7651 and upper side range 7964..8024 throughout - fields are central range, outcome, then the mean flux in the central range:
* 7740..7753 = 0.5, 2.43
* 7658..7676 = 0.8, 2.46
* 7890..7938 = 0.5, 2.43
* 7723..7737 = 0.4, 2.47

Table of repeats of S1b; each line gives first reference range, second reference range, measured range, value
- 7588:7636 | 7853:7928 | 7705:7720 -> 0.010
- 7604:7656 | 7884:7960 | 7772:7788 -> -0.010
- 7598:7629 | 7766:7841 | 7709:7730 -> 0.026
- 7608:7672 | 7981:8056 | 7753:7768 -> -0.005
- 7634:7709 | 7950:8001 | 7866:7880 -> -0.017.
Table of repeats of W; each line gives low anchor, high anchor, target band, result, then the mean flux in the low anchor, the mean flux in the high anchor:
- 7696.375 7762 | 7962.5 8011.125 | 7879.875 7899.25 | -0.35 A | 2.49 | 2.42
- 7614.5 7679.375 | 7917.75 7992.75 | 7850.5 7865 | -0.40 A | 2.54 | 2.42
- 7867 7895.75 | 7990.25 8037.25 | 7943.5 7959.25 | 0.40 A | 2.49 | 2.4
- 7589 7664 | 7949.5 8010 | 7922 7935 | 0.17 A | 2.58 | 2.42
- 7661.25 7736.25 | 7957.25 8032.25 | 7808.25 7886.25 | -1.98 A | 2.48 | 2.42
